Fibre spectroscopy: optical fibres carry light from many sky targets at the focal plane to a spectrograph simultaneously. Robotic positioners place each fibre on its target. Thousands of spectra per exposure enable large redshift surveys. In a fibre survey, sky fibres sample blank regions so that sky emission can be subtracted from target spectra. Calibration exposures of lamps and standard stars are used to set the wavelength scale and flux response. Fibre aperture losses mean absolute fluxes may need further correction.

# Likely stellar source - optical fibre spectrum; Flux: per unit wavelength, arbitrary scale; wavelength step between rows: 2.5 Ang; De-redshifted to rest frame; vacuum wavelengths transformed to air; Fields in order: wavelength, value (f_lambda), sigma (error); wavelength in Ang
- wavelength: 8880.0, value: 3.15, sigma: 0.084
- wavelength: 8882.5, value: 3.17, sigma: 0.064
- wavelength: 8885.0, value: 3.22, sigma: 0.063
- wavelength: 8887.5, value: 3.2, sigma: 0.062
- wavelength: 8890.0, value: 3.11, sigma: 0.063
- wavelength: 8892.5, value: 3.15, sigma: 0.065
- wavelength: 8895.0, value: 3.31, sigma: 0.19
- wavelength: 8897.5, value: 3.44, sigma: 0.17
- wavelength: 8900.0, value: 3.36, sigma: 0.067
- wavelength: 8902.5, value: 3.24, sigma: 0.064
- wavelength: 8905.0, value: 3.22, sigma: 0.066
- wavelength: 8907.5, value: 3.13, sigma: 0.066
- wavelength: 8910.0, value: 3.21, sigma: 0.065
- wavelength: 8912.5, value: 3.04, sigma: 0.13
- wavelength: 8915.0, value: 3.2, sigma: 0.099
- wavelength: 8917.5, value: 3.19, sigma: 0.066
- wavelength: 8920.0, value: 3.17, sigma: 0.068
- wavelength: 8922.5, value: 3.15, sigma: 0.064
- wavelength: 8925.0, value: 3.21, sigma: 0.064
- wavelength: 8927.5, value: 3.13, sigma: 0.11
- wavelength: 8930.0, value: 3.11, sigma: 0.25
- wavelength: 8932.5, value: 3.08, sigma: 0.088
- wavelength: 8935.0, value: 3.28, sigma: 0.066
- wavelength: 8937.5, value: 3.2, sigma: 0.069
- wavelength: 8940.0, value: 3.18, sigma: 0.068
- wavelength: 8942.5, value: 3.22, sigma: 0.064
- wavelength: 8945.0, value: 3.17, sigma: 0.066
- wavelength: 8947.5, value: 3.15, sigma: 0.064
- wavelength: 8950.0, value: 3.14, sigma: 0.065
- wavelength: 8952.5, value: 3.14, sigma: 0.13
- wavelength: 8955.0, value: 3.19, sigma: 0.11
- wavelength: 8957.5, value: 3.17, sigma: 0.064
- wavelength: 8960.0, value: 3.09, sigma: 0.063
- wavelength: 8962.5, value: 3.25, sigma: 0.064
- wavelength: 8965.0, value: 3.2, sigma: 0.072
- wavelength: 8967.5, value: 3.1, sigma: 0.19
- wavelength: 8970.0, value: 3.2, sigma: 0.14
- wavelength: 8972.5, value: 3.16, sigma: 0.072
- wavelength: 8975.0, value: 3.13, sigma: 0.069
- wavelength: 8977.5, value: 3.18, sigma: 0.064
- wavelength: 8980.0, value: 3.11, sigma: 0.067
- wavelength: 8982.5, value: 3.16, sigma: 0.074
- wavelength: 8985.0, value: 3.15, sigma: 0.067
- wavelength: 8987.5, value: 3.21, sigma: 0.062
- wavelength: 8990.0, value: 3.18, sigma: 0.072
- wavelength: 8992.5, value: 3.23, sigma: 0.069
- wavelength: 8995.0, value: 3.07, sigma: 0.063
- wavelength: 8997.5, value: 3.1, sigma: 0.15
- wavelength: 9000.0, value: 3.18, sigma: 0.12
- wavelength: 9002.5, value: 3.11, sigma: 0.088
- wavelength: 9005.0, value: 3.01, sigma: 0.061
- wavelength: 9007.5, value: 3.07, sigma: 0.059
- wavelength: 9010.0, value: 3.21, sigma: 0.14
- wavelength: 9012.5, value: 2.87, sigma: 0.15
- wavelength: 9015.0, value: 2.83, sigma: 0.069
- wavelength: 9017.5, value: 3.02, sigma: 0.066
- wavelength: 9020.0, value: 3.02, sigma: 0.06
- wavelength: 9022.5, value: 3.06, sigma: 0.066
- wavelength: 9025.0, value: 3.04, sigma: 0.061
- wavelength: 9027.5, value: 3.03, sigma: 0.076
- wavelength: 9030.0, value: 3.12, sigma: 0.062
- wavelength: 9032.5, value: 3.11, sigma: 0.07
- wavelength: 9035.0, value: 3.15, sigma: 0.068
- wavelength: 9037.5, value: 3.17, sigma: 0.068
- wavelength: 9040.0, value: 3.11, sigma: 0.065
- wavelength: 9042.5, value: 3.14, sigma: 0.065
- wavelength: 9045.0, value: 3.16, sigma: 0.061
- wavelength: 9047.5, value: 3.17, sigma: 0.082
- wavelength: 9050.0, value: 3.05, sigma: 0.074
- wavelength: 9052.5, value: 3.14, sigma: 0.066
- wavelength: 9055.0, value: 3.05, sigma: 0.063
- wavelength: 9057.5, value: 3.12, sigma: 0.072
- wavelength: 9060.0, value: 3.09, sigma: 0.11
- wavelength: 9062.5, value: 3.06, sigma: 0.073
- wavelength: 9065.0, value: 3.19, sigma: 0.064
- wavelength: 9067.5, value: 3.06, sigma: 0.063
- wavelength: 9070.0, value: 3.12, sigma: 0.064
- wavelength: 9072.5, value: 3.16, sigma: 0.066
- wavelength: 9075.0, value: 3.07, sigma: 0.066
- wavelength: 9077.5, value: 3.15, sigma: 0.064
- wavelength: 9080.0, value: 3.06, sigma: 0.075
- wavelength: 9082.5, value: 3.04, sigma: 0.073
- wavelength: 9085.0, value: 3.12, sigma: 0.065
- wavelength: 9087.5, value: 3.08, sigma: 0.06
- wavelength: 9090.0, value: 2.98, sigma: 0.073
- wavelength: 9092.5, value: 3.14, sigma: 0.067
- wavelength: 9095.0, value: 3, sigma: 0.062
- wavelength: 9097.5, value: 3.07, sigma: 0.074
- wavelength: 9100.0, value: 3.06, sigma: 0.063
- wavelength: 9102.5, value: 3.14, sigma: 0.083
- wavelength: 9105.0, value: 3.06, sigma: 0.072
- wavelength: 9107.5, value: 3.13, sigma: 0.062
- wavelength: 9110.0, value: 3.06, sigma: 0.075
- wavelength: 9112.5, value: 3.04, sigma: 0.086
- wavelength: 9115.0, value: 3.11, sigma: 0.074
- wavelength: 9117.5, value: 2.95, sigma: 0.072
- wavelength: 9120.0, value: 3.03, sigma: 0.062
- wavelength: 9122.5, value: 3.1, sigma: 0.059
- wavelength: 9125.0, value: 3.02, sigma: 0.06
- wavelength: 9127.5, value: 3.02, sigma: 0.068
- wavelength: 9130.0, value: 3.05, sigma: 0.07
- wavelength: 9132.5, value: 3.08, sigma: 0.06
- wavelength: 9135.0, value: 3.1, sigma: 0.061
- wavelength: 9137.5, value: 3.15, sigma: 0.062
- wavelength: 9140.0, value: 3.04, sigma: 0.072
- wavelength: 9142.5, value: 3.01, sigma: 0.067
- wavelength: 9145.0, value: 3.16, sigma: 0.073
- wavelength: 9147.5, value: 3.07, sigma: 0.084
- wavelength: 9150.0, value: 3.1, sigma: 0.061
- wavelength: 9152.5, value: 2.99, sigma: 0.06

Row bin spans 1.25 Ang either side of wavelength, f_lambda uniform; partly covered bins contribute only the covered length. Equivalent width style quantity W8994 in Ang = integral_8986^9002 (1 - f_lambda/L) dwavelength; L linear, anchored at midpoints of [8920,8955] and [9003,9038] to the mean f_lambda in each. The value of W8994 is -0.37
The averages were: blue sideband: 3.17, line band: 3.16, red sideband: 3.05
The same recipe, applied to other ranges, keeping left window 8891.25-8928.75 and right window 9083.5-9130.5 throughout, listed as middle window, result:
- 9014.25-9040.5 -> 0.49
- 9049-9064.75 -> 0.03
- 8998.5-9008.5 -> 0.15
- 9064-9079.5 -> -0.17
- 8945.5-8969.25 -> 0.11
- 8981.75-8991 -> -0.07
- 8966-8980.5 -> 0.06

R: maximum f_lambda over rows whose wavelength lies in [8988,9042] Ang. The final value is 3.23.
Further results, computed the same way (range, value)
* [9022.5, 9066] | 3.19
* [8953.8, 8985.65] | 3.25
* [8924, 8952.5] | 3.28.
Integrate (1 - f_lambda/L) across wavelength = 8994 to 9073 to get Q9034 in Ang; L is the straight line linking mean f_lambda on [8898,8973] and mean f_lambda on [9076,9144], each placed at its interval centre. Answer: 0.7 Ang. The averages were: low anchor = 3.18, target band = 3.09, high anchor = 3.07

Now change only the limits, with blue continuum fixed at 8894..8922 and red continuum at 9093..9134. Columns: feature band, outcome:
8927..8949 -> 0.2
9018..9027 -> 0.3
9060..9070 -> 0.0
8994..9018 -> 0.8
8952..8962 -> 0.1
